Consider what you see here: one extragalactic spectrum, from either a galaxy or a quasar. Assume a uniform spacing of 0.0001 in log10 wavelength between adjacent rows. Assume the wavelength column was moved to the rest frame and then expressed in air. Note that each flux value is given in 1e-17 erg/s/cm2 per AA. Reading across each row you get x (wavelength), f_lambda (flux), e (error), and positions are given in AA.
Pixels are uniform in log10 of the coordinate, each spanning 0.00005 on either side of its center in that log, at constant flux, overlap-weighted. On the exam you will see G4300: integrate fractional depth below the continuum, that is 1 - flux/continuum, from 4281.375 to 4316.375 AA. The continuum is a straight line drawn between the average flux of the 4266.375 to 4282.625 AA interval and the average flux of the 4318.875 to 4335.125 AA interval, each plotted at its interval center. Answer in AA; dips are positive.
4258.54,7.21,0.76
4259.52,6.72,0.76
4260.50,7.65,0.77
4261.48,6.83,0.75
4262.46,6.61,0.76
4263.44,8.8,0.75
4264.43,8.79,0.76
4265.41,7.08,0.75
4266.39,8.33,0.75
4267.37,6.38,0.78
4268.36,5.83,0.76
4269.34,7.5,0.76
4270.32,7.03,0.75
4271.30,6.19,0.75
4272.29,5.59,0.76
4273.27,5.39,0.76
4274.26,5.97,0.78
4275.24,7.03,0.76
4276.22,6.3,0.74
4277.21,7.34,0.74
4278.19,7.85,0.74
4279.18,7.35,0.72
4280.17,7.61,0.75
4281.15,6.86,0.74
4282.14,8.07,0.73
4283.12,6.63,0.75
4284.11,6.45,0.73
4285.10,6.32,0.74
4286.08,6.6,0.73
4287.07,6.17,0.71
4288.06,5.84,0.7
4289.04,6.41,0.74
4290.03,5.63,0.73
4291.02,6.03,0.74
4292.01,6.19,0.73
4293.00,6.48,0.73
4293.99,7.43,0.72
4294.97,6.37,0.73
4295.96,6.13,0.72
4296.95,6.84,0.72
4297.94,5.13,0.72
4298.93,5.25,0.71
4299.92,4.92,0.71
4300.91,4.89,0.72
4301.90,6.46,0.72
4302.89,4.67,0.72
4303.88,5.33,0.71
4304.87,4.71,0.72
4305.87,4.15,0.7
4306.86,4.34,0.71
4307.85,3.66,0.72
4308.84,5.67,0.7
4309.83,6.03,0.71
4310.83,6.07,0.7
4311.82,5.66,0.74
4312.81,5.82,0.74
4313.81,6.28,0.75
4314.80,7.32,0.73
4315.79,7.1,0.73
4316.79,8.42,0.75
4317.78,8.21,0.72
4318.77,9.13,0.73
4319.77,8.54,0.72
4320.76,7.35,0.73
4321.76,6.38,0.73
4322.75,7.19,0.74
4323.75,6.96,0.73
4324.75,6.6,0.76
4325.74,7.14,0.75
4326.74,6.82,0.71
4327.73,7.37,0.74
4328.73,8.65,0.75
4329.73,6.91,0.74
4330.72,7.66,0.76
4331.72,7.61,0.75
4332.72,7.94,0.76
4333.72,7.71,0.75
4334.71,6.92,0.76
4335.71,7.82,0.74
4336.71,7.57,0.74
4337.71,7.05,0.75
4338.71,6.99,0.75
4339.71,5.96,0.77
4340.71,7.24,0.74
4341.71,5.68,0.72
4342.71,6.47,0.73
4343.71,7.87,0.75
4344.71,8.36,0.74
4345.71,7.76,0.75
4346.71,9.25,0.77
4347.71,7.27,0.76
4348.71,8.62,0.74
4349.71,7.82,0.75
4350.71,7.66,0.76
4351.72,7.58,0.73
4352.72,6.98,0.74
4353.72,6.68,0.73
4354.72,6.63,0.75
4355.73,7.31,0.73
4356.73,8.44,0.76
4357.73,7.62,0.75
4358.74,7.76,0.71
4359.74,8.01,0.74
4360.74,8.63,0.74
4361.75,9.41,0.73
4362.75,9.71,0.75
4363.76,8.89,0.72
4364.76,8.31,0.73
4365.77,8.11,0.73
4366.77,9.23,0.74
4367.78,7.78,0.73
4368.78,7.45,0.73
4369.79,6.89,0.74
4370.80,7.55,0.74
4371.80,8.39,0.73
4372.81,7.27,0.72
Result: 5.7 AA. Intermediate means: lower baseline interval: 6.82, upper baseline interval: 7.4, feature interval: 5.93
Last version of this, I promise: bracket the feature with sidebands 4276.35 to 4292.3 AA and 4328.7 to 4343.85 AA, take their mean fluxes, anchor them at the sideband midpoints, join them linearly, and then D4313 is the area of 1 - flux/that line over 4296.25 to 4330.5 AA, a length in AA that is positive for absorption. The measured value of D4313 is 3.1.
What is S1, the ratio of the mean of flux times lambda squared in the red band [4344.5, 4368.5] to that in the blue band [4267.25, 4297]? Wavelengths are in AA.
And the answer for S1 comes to 1.27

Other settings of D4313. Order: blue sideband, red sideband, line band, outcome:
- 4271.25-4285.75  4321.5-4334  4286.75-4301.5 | 2.00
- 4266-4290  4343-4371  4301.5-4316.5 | 3.36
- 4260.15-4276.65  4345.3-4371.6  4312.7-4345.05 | 1.30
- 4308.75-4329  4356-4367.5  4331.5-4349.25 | 0.82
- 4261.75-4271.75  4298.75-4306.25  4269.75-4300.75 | -1.67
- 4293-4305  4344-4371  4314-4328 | -1.84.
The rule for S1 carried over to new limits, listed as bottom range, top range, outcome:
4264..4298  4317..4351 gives 1.15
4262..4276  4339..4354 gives 1.12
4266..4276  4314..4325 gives 1.19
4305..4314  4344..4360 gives 1.51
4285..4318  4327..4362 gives 1.30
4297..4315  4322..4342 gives 1.36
